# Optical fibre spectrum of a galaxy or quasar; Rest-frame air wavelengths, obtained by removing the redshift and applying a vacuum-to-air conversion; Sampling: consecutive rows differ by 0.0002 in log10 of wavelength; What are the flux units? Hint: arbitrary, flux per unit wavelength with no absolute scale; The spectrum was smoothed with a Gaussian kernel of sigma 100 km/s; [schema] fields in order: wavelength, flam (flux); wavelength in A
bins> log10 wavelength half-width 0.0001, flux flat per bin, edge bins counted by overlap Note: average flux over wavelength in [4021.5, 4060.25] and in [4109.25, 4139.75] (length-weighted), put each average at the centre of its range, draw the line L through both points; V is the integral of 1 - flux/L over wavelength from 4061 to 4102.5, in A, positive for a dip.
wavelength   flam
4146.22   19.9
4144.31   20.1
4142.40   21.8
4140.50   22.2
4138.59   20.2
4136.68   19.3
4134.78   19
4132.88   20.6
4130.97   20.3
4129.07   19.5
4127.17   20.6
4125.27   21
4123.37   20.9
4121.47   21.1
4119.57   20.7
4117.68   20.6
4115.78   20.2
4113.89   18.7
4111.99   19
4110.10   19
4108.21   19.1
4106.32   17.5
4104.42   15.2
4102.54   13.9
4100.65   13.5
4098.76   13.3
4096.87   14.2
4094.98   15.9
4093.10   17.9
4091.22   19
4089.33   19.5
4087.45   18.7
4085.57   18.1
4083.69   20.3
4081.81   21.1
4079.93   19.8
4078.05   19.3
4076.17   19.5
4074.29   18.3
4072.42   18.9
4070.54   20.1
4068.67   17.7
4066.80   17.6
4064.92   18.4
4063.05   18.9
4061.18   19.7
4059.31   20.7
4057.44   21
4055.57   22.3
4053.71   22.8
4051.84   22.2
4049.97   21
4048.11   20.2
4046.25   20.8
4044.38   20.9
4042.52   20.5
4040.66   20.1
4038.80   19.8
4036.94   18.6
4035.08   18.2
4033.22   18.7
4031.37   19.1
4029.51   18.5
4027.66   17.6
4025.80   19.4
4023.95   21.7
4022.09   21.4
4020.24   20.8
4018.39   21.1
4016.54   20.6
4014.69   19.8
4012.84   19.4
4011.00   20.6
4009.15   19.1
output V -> 4.4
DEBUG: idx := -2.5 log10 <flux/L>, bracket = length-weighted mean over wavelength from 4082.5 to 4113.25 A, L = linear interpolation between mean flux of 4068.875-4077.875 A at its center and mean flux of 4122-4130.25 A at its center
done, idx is 0.151 mag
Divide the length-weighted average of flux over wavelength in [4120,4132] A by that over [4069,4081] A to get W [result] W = 1.07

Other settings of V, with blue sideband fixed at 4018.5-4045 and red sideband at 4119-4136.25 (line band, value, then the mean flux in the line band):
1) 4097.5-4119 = 3.13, 17.3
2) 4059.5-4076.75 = 0.95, 18.9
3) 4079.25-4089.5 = 0.25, 19.6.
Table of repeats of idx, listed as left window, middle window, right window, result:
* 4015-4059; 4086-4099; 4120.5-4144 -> 0.19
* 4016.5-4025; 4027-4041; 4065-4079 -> 0.09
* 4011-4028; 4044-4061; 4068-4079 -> -0.09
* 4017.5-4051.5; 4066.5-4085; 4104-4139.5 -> 0.03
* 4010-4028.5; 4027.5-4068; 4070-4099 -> -0.03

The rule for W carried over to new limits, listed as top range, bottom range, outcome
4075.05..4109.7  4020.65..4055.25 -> 0.87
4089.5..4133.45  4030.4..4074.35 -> 0.92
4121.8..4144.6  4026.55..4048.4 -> 1.06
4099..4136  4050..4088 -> 0.95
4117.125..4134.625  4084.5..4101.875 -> 1.23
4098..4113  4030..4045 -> 0.84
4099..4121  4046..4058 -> 0.83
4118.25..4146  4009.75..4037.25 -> 1.04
